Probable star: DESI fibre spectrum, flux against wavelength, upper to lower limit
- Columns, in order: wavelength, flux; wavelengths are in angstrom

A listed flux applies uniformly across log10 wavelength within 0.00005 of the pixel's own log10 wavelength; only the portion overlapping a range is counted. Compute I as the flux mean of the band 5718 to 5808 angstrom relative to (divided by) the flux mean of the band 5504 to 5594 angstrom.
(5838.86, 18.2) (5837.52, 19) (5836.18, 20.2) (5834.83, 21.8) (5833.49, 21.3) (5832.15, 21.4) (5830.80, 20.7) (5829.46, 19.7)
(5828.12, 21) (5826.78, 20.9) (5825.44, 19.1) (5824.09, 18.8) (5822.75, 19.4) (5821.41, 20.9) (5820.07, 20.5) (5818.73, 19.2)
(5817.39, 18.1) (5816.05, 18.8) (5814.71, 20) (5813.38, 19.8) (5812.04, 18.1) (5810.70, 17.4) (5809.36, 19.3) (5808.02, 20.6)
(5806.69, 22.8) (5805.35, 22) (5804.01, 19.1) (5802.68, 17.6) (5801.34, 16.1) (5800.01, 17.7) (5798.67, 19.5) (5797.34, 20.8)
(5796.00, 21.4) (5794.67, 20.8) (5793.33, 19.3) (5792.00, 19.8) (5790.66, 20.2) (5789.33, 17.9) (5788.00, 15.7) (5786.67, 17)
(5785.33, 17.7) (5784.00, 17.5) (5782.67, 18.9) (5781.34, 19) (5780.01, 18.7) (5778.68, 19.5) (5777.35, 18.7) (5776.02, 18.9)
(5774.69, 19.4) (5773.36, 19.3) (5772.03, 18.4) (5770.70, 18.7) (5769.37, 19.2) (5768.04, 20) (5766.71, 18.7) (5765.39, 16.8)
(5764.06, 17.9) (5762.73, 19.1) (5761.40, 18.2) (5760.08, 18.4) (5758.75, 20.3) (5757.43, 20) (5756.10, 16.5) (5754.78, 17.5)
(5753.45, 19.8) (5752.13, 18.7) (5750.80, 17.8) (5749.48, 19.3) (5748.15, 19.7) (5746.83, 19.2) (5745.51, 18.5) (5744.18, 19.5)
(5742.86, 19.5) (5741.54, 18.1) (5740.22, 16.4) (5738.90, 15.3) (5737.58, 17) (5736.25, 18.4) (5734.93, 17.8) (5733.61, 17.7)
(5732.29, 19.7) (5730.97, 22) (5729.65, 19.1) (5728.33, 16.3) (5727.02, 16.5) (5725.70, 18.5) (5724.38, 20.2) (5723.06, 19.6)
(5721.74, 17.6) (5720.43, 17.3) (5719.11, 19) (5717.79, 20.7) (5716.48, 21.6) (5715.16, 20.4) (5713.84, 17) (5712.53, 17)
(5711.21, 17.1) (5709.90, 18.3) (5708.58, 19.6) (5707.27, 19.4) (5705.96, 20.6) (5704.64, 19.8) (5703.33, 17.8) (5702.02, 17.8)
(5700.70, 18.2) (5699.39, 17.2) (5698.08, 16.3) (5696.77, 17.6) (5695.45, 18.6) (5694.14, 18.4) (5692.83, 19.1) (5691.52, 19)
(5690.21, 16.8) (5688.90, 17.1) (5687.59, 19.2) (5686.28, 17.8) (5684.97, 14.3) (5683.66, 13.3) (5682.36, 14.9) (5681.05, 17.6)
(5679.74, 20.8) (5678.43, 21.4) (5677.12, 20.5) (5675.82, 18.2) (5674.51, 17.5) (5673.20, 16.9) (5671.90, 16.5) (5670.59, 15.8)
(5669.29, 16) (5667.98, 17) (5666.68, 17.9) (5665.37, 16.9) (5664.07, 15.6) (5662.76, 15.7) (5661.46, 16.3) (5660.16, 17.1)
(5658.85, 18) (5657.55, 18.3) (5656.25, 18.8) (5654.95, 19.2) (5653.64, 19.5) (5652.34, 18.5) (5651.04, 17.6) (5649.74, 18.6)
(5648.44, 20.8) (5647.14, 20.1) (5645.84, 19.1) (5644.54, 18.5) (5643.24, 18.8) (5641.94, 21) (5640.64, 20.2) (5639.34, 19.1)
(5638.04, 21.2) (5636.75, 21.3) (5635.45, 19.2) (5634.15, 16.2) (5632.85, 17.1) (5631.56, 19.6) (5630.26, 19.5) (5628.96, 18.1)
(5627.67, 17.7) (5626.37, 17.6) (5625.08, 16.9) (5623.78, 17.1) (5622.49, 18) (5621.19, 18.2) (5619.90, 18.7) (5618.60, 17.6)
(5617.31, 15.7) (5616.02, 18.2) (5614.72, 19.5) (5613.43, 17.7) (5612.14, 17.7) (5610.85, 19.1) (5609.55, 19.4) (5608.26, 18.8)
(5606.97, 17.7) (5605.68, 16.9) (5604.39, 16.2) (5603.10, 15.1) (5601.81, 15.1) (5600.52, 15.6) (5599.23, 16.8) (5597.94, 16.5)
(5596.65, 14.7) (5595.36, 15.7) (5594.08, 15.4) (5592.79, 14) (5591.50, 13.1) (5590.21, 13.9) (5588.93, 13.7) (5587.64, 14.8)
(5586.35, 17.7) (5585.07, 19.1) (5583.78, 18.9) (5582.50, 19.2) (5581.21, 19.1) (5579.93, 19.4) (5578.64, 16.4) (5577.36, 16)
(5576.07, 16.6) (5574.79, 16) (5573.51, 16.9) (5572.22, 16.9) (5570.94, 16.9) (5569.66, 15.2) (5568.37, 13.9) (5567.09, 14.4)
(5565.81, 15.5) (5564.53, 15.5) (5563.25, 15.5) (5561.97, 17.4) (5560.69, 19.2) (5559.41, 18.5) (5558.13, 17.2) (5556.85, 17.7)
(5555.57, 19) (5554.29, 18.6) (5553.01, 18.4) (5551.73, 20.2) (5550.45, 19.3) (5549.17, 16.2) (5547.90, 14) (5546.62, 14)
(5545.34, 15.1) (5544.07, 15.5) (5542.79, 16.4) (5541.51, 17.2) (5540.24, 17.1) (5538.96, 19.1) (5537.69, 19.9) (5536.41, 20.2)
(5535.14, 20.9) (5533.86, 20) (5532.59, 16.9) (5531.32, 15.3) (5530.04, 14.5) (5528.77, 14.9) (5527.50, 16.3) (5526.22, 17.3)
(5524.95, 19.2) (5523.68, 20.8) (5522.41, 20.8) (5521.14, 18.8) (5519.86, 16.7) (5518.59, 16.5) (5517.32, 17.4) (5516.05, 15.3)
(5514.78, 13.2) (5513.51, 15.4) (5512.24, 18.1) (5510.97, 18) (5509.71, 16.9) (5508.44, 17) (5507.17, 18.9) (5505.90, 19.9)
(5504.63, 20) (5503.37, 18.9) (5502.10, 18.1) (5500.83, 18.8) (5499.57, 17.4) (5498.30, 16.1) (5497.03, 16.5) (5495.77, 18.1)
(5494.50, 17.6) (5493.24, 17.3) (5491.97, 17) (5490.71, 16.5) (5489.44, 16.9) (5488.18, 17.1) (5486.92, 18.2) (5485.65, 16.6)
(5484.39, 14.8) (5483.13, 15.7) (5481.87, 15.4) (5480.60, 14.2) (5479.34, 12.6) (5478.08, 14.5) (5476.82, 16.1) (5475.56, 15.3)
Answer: 1.1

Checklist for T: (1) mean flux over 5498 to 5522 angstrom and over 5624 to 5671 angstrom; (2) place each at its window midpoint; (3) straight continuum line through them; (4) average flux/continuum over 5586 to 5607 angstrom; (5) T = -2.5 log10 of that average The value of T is 0.17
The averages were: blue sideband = 17.5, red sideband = 18.3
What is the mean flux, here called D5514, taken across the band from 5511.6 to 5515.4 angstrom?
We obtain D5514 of 15.6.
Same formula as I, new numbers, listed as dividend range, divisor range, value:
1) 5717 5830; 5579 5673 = 1.07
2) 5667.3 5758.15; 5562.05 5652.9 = 1.05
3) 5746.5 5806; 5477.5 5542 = 1.09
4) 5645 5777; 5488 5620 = 1.07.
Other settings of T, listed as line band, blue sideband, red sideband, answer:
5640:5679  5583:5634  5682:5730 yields -0.04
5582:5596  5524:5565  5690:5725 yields 0.12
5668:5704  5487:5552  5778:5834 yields 0.06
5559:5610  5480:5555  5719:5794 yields 0.08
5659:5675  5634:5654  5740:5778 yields 0.16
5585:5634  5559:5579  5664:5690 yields -0.02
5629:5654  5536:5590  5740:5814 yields -0.09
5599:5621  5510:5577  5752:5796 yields 0.01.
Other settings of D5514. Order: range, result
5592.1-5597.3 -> 14.9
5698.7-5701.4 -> 17.7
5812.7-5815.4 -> 19.9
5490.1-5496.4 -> 17.3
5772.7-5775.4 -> 19.3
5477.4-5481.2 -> 13.8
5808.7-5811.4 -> 18.3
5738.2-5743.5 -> 17.3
